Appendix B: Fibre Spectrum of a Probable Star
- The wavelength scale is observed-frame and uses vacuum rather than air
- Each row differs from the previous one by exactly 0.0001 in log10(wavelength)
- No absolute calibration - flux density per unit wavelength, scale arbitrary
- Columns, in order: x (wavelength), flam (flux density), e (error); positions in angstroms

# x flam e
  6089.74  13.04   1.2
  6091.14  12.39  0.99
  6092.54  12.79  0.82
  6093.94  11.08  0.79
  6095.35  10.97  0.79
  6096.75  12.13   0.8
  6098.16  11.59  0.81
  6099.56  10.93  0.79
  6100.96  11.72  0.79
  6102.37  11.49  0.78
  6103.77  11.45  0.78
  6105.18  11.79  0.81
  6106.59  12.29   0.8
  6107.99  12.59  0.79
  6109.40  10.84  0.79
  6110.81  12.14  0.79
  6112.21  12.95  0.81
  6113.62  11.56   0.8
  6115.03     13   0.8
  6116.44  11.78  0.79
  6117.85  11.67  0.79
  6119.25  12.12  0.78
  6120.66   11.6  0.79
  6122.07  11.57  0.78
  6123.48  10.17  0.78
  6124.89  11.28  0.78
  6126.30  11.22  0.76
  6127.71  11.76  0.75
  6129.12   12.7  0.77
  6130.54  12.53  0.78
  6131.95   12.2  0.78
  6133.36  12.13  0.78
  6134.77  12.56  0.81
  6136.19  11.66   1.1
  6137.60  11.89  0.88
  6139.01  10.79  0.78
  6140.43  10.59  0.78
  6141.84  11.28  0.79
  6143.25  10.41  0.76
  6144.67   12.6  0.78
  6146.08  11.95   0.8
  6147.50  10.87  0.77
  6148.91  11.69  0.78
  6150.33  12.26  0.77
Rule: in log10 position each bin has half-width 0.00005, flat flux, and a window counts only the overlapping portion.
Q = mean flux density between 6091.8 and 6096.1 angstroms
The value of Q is 11.6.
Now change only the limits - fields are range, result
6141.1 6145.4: 11.4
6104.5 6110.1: 11.9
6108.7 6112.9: 12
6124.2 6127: 11.3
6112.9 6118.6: 12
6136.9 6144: 11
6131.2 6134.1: 12.2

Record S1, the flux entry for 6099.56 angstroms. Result 10.93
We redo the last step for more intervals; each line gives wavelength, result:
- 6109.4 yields 10.84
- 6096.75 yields 12.13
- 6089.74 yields 13.04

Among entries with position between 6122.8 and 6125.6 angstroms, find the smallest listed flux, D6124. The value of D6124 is 10.17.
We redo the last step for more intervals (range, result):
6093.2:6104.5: 10.93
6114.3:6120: 11.67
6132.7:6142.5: 10.59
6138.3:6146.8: 10.41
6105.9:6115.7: 10.84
